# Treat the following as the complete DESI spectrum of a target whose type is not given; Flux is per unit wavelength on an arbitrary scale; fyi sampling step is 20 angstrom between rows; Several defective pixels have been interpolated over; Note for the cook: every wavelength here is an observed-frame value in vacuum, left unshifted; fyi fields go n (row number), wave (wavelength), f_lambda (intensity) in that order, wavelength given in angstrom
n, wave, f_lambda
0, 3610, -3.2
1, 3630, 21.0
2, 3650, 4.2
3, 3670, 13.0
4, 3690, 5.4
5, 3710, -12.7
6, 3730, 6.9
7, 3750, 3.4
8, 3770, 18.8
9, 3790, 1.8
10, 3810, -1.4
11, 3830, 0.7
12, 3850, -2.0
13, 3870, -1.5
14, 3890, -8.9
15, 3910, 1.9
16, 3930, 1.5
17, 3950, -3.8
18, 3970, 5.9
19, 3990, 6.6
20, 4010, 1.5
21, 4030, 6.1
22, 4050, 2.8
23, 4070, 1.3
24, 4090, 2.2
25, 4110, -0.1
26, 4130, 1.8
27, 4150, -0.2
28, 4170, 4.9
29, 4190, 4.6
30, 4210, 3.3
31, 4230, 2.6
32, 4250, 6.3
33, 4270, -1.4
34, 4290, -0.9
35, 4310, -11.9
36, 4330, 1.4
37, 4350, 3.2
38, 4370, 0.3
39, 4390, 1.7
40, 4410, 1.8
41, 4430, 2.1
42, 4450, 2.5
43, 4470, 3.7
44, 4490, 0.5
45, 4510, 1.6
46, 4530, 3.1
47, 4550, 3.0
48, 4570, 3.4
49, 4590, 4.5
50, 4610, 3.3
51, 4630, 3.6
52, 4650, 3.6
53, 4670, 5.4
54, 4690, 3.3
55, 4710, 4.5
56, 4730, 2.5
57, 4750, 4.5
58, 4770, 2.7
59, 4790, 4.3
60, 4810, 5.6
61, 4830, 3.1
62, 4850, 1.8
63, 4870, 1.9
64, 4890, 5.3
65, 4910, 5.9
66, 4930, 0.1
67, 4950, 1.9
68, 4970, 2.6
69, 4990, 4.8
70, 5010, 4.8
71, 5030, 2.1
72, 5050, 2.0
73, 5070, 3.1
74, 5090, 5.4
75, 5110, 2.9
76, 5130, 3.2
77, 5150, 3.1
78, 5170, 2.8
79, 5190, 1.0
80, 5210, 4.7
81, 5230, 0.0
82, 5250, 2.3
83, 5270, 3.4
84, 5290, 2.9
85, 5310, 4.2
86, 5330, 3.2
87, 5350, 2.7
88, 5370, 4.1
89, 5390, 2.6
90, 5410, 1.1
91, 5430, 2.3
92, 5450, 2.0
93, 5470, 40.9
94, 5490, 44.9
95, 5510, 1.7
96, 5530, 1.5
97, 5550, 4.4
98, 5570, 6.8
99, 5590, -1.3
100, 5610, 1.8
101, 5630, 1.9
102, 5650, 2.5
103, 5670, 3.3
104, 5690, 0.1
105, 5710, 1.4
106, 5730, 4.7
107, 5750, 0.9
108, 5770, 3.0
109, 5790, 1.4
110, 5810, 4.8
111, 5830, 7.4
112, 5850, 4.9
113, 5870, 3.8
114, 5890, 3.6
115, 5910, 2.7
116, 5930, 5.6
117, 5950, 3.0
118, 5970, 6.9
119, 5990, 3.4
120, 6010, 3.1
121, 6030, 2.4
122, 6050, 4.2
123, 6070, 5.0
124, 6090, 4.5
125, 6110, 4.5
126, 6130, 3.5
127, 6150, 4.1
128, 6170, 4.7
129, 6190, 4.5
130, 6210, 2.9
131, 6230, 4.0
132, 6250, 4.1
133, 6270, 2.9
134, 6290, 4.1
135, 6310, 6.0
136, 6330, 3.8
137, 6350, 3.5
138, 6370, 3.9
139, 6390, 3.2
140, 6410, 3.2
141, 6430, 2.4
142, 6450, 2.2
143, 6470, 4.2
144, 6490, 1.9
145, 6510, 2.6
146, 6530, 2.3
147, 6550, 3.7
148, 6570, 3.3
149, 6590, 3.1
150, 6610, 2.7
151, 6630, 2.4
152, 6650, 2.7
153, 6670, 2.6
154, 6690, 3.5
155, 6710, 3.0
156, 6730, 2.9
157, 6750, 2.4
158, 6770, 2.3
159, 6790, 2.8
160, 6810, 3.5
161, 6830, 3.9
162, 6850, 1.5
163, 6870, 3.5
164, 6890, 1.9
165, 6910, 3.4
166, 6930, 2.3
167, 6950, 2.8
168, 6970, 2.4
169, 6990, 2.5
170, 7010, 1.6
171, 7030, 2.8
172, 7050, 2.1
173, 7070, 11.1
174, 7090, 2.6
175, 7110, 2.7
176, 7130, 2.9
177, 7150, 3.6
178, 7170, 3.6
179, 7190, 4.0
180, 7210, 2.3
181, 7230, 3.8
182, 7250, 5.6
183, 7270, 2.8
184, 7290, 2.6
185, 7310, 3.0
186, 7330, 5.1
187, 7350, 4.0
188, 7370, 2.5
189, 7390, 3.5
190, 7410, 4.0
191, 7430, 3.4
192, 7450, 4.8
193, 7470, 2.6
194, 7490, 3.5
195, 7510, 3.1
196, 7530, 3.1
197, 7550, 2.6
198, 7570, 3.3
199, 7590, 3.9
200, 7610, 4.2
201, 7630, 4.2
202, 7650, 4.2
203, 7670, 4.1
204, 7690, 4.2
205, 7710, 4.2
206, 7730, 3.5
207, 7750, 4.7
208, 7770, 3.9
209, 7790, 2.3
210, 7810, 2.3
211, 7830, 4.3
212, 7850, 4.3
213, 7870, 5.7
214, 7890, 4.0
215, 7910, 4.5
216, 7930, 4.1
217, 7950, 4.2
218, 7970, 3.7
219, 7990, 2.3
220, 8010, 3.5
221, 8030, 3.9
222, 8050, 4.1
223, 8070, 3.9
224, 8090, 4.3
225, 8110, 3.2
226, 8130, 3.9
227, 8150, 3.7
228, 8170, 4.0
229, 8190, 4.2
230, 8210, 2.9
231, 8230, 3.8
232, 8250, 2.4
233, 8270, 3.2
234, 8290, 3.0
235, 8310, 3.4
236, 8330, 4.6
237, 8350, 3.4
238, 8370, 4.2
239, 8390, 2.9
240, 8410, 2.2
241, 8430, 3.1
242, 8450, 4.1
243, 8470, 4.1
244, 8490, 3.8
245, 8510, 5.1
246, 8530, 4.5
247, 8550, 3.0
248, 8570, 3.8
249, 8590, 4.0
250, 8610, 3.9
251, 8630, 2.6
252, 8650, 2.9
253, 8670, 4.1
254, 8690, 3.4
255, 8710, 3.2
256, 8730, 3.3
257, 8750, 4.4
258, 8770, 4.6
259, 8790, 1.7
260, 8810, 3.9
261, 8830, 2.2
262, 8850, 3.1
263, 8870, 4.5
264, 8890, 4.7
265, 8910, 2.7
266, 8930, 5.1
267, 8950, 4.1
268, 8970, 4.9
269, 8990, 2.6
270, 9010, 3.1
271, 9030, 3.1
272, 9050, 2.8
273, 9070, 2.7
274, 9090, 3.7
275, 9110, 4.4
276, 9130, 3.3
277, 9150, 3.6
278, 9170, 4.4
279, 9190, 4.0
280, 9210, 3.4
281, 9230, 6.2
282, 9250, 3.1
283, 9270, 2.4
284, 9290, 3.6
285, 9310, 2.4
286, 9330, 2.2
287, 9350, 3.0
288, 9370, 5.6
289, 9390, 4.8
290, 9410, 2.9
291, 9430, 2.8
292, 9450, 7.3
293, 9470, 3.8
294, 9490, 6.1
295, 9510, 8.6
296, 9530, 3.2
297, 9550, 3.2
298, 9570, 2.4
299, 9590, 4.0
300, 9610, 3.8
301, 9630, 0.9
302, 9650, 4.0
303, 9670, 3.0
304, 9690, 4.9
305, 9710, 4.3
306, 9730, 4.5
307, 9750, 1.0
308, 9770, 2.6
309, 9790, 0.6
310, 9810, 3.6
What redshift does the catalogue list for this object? 0.90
